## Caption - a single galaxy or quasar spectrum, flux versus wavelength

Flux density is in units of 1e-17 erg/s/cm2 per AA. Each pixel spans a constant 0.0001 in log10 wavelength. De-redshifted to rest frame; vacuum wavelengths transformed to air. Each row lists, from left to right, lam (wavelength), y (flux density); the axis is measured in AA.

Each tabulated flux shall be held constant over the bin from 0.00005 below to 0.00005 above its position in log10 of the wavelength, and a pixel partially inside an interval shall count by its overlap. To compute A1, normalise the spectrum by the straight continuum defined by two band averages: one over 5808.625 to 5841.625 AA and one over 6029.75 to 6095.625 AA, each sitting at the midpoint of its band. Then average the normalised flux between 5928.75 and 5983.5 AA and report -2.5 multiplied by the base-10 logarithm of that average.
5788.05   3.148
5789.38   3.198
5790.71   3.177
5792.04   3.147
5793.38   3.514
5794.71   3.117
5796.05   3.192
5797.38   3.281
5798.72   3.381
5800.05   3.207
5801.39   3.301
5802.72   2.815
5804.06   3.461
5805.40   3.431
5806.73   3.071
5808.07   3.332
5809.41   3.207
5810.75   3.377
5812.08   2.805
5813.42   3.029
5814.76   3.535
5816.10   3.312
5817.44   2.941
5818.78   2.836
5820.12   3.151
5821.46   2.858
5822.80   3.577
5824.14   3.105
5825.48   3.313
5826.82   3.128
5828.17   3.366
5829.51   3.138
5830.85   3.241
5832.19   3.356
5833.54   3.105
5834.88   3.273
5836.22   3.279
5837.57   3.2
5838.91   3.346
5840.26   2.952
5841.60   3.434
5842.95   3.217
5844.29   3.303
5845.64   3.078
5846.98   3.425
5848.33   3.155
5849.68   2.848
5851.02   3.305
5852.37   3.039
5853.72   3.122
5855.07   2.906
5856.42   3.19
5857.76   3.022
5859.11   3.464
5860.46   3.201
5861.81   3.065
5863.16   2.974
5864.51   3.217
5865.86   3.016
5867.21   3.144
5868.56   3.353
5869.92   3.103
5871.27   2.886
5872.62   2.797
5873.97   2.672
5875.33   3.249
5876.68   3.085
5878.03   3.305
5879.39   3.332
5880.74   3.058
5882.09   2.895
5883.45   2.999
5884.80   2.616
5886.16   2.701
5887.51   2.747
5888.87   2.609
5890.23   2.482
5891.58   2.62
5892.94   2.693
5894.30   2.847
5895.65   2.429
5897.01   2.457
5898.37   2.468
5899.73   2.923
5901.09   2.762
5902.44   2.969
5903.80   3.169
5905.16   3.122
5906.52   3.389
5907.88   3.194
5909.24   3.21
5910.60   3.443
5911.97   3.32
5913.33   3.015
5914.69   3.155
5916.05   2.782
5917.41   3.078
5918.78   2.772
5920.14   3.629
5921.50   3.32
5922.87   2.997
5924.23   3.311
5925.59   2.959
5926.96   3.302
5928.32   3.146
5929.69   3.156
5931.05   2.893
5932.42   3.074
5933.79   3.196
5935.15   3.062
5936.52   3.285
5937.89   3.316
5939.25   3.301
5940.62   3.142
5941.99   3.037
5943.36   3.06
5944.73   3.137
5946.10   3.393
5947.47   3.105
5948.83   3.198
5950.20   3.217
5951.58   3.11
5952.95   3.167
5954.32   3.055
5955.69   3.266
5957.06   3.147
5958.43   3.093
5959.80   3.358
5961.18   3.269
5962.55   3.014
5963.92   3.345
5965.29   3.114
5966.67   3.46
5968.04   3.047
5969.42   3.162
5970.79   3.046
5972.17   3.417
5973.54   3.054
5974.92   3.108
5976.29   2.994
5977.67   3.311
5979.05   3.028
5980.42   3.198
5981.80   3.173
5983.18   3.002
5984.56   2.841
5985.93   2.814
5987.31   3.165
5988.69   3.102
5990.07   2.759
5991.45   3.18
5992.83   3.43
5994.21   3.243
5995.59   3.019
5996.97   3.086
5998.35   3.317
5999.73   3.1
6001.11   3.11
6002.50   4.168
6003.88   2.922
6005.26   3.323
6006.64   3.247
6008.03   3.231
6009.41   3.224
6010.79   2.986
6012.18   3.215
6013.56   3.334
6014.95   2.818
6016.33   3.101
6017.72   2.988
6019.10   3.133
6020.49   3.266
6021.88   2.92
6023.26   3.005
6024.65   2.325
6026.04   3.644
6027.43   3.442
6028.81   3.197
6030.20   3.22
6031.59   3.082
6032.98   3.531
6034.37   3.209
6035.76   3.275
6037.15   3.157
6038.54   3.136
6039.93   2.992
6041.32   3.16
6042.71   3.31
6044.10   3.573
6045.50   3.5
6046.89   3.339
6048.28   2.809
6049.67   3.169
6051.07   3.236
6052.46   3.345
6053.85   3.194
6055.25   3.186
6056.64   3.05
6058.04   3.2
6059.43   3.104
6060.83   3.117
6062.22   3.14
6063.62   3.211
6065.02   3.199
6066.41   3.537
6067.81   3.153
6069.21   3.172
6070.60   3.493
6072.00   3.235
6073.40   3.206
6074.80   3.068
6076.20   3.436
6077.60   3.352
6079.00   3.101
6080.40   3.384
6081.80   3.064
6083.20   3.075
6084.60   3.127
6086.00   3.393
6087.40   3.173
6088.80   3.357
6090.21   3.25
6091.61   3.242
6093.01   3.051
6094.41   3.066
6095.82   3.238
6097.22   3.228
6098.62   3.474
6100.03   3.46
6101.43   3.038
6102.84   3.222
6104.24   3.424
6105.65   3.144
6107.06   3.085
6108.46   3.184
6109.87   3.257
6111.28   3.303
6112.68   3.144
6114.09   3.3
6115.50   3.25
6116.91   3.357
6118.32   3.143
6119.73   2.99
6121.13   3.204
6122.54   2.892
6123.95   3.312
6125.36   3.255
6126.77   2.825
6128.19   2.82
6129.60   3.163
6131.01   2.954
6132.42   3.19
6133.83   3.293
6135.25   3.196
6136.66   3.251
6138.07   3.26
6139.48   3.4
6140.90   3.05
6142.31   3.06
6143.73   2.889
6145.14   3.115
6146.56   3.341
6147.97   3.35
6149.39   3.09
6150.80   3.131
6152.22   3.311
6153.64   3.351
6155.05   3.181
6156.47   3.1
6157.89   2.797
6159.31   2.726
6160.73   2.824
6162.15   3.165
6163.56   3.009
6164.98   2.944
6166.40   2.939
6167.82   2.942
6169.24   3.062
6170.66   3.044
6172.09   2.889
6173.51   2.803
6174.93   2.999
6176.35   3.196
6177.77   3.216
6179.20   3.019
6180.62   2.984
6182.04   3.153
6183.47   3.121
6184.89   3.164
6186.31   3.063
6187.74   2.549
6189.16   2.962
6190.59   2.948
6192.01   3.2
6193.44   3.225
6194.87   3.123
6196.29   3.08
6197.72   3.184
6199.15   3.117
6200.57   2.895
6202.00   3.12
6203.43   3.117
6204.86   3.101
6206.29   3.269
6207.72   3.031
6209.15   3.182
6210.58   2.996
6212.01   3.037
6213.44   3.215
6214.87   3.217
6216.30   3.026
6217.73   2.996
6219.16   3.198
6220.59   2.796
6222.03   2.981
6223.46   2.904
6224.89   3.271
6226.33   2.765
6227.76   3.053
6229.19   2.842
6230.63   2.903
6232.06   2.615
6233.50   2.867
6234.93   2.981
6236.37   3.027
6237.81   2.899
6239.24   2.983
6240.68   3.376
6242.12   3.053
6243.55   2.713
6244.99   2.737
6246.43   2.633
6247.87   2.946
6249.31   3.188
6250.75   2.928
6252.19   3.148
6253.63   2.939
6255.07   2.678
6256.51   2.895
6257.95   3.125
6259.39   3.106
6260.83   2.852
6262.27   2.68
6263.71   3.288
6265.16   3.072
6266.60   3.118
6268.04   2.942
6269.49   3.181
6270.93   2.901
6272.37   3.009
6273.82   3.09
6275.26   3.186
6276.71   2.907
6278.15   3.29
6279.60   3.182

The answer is 0.01 mag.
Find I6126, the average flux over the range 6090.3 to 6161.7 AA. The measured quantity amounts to 3.16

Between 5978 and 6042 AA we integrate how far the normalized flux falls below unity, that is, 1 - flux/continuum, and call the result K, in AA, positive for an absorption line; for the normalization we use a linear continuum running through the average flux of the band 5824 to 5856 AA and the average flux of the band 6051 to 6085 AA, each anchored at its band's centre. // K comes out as 1.2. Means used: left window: 3.19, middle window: 3.15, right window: 3.22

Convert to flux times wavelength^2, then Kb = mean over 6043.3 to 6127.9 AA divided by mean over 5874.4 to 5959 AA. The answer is 1.1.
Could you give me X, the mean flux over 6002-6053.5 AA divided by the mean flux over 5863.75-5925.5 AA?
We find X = 1.1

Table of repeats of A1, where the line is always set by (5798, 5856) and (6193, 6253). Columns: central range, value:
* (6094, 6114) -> -0.06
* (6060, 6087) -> -0.05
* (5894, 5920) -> 0.06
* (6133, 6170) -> -0.02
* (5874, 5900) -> 0.13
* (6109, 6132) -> -0.03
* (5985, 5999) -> 0.00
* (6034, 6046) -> -0.05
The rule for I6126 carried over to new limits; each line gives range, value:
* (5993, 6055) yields 3.2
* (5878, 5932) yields 2.98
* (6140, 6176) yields 3.05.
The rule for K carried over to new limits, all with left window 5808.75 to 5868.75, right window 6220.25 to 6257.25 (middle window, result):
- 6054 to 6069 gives -0.75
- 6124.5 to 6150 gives -1.27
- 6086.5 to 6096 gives -0.56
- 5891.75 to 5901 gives 1.46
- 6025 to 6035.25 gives -0.81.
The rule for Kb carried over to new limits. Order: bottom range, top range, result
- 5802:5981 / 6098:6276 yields 1.09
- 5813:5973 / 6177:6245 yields 1.08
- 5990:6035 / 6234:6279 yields 1.02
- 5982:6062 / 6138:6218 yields 1.02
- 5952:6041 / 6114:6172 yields 1.03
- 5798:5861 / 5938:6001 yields 1.03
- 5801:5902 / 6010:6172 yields 1.12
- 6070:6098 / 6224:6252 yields 0.96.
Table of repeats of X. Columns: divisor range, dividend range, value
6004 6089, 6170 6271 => 0.94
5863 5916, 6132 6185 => 1.05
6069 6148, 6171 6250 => 0.94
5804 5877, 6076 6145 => 1.01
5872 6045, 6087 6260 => 0.99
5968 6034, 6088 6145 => 1.01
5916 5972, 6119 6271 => 0.96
